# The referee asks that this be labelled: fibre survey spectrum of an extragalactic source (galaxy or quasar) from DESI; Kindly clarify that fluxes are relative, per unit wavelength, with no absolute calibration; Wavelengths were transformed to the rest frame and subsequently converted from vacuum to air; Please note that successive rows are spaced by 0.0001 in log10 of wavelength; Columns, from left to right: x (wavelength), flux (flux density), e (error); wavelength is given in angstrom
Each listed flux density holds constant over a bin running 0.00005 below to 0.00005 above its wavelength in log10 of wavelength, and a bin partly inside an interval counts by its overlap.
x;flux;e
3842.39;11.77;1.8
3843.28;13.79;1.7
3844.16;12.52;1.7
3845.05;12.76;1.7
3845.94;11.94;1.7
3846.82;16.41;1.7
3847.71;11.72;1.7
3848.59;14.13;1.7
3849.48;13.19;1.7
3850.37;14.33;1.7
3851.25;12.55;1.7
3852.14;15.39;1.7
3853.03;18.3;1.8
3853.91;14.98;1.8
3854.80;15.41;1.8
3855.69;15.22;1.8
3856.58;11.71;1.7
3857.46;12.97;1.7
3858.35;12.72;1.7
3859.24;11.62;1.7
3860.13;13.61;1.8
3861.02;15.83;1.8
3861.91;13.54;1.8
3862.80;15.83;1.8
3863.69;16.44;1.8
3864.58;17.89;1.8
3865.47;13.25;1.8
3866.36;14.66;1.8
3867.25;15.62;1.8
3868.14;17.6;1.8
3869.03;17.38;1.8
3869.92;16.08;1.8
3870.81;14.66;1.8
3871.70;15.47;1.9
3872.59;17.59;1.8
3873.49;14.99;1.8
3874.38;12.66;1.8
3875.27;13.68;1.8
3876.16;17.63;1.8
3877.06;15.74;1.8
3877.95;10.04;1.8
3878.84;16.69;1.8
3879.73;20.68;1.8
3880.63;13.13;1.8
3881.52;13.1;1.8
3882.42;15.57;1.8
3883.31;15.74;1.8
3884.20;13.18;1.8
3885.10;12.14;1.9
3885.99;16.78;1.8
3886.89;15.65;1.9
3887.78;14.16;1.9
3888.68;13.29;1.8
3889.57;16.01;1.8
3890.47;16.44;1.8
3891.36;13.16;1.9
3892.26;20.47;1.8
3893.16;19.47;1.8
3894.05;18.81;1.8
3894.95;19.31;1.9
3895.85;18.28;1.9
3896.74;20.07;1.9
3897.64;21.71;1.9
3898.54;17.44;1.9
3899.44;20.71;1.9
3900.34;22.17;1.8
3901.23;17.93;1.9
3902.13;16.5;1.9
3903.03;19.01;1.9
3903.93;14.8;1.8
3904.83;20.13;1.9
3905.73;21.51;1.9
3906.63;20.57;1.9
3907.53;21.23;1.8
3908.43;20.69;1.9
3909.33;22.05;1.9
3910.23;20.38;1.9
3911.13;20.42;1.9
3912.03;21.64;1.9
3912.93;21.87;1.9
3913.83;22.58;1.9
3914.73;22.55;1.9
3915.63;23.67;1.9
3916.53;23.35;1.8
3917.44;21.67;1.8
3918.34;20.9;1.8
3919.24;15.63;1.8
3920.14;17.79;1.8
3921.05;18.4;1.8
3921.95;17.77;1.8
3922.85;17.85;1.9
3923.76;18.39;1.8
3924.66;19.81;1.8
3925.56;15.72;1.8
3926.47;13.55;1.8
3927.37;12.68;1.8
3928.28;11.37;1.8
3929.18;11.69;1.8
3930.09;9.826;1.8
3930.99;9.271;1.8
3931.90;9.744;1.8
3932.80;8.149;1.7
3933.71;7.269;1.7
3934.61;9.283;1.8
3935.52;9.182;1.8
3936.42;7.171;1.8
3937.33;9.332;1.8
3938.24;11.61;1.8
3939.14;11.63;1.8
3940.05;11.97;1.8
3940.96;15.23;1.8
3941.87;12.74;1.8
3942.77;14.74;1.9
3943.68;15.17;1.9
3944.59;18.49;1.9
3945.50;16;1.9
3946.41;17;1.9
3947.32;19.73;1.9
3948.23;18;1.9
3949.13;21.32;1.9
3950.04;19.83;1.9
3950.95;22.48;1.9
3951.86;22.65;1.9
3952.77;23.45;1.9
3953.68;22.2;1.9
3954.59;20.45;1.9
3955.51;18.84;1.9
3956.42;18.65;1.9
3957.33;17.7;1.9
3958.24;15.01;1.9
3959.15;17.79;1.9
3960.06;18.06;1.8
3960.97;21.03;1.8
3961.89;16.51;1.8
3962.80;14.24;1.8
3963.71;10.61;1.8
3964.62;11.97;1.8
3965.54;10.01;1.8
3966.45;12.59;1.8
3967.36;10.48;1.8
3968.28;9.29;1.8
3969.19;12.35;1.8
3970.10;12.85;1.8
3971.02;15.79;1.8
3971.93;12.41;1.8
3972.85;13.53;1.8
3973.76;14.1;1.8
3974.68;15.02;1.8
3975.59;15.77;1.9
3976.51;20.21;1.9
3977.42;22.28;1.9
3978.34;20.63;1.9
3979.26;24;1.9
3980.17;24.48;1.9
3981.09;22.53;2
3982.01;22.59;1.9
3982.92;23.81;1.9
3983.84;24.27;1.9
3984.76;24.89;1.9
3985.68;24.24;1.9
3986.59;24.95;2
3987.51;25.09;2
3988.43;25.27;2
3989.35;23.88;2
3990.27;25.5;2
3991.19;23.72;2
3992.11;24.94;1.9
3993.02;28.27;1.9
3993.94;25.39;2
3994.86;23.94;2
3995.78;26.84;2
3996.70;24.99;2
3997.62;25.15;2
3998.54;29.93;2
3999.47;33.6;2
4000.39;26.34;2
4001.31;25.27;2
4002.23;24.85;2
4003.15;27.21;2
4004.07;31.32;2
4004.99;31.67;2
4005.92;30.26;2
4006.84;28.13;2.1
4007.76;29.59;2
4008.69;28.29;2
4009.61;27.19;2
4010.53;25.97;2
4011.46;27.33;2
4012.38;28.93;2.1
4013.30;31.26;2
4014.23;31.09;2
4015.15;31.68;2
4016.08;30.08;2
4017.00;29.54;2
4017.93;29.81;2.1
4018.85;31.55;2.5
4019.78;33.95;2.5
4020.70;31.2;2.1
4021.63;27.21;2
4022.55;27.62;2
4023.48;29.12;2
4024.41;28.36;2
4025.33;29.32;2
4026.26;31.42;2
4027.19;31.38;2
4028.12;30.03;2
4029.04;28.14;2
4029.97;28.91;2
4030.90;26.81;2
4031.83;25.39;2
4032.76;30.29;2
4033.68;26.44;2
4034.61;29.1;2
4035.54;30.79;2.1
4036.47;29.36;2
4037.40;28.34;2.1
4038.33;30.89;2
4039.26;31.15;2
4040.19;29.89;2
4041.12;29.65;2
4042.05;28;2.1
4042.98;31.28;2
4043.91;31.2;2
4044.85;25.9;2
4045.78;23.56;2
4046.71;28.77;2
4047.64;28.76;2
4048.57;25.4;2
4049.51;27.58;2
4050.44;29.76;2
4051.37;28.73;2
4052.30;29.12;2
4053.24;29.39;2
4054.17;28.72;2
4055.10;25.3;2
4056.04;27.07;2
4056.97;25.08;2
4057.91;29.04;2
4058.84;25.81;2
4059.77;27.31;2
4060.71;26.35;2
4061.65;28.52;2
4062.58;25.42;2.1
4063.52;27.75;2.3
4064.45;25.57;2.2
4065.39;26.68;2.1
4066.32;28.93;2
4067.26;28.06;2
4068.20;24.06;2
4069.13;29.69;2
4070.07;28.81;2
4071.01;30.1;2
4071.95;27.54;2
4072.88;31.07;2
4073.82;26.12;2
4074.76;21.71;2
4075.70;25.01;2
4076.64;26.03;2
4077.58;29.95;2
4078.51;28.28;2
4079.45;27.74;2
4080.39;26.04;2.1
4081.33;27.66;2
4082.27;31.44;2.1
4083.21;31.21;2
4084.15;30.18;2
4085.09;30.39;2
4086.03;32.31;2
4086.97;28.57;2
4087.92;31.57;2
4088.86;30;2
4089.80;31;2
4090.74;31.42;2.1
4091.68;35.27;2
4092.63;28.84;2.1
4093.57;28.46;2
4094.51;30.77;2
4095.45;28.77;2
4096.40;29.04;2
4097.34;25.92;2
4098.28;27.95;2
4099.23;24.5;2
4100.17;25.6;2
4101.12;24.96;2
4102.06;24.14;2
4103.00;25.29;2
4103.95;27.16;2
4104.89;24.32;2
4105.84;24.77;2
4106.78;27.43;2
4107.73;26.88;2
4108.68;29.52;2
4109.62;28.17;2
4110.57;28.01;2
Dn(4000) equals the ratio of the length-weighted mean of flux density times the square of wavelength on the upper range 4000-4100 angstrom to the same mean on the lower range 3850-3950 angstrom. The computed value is 1.9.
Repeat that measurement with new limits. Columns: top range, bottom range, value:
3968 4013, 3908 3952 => 1.51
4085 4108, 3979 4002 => 1.17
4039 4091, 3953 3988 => 1.64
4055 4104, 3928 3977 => 2.03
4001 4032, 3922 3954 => 2.06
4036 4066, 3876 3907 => 1.77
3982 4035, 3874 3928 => 1.64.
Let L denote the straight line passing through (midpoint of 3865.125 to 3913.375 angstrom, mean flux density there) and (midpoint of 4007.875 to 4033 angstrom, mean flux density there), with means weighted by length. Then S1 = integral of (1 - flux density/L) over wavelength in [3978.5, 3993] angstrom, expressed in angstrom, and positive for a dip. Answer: 1.0 angstrom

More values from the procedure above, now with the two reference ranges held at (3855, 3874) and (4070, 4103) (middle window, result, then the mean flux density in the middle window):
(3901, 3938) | 3.1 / 16.6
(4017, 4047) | -4.9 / 29.2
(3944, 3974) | 6.0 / 16.5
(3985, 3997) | -1.3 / 25.2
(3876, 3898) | 0.2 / 16.3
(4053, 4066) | -0.1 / 27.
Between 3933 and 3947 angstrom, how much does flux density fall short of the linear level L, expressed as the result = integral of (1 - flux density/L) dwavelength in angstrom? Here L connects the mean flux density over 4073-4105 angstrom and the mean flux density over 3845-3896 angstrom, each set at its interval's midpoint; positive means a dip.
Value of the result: 5.0 angstrom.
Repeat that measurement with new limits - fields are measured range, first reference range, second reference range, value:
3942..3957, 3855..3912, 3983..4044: 2.3 angstrom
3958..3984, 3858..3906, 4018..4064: 7.4 angstrom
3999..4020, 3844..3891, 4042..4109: -4.9 angstrom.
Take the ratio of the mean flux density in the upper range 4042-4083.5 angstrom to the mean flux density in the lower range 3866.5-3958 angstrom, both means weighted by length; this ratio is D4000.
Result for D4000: 1.65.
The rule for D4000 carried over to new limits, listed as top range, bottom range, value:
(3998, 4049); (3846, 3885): 1.96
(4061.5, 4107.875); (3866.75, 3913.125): 1.62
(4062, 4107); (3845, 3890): 1.90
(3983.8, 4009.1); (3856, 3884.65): 1.79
